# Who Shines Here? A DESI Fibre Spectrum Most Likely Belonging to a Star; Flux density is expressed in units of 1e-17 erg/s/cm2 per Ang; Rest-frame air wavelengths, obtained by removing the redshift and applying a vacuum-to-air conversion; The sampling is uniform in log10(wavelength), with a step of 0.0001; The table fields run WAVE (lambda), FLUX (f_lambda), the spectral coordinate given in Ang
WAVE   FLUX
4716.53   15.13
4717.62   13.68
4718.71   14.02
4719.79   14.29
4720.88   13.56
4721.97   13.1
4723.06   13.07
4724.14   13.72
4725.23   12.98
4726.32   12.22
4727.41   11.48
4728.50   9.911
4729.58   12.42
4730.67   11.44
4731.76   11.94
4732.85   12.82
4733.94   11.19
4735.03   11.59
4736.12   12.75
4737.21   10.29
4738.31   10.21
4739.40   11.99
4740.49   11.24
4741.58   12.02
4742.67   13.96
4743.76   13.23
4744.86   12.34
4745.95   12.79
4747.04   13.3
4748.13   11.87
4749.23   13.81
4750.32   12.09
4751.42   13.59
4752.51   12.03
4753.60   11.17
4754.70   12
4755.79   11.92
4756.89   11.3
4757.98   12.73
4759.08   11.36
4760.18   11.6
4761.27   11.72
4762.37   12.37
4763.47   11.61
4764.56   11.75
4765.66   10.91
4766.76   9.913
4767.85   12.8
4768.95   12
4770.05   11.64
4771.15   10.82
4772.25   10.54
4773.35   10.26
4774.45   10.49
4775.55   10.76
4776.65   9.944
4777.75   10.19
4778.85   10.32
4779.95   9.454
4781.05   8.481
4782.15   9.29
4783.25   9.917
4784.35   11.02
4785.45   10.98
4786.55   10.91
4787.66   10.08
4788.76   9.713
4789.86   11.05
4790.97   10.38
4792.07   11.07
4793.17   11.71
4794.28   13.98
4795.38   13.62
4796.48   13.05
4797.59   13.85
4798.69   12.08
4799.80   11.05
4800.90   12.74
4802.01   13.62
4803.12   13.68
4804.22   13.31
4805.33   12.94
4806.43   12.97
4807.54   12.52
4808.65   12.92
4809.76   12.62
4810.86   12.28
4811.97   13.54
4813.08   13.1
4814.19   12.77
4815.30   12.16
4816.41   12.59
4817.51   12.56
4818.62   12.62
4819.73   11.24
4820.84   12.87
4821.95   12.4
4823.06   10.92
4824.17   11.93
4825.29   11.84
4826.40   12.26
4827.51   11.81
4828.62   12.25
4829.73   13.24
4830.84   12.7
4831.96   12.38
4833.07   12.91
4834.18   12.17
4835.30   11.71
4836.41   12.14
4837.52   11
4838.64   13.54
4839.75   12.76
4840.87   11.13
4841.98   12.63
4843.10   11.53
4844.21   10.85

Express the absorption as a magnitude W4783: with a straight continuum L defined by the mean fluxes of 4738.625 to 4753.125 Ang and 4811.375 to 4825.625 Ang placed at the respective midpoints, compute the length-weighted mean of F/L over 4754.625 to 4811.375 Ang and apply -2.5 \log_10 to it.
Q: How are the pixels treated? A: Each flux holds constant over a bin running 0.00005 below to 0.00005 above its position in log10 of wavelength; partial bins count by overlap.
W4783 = 0.08 mag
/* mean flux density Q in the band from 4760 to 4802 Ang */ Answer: 11.2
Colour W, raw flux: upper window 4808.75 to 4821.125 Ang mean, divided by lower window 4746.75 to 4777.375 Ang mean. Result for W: 1.1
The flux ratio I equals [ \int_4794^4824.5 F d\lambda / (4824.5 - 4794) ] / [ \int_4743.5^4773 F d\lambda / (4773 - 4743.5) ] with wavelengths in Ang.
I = 1.06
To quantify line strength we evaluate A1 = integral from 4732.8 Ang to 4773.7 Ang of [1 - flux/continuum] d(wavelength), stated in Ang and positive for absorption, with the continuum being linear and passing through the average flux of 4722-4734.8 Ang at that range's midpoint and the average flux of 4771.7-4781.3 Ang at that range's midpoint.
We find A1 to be -3.0 Ang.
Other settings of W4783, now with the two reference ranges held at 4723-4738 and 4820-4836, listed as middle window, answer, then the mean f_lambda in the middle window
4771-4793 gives 0.17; 10.3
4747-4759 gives -0.02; 12.3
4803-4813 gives -0.07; 13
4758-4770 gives 0.03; 11.7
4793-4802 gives -0.06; 12.9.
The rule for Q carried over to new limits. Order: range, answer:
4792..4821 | 12.7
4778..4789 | 10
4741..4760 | 12.4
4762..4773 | 11.4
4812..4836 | 12.3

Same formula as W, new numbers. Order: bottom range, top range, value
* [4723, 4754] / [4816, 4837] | 1.00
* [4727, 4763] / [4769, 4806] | 0.94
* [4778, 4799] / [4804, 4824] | 1.13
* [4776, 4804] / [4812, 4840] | 1.09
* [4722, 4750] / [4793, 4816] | 1.06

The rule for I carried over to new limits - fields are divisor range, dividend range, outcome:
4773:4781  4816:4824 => 1.21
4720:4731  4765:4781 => 0.85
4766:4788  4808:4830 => 1.18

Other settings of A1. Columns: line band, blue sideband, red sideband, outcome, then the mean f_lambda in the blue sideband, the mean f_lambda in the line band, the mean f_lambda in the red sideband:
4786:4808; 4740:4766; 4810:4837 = 0.2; 12.2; 12.2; 12.4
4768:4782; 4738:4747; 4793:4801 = 2.4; 12.3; 10.4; 12.8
